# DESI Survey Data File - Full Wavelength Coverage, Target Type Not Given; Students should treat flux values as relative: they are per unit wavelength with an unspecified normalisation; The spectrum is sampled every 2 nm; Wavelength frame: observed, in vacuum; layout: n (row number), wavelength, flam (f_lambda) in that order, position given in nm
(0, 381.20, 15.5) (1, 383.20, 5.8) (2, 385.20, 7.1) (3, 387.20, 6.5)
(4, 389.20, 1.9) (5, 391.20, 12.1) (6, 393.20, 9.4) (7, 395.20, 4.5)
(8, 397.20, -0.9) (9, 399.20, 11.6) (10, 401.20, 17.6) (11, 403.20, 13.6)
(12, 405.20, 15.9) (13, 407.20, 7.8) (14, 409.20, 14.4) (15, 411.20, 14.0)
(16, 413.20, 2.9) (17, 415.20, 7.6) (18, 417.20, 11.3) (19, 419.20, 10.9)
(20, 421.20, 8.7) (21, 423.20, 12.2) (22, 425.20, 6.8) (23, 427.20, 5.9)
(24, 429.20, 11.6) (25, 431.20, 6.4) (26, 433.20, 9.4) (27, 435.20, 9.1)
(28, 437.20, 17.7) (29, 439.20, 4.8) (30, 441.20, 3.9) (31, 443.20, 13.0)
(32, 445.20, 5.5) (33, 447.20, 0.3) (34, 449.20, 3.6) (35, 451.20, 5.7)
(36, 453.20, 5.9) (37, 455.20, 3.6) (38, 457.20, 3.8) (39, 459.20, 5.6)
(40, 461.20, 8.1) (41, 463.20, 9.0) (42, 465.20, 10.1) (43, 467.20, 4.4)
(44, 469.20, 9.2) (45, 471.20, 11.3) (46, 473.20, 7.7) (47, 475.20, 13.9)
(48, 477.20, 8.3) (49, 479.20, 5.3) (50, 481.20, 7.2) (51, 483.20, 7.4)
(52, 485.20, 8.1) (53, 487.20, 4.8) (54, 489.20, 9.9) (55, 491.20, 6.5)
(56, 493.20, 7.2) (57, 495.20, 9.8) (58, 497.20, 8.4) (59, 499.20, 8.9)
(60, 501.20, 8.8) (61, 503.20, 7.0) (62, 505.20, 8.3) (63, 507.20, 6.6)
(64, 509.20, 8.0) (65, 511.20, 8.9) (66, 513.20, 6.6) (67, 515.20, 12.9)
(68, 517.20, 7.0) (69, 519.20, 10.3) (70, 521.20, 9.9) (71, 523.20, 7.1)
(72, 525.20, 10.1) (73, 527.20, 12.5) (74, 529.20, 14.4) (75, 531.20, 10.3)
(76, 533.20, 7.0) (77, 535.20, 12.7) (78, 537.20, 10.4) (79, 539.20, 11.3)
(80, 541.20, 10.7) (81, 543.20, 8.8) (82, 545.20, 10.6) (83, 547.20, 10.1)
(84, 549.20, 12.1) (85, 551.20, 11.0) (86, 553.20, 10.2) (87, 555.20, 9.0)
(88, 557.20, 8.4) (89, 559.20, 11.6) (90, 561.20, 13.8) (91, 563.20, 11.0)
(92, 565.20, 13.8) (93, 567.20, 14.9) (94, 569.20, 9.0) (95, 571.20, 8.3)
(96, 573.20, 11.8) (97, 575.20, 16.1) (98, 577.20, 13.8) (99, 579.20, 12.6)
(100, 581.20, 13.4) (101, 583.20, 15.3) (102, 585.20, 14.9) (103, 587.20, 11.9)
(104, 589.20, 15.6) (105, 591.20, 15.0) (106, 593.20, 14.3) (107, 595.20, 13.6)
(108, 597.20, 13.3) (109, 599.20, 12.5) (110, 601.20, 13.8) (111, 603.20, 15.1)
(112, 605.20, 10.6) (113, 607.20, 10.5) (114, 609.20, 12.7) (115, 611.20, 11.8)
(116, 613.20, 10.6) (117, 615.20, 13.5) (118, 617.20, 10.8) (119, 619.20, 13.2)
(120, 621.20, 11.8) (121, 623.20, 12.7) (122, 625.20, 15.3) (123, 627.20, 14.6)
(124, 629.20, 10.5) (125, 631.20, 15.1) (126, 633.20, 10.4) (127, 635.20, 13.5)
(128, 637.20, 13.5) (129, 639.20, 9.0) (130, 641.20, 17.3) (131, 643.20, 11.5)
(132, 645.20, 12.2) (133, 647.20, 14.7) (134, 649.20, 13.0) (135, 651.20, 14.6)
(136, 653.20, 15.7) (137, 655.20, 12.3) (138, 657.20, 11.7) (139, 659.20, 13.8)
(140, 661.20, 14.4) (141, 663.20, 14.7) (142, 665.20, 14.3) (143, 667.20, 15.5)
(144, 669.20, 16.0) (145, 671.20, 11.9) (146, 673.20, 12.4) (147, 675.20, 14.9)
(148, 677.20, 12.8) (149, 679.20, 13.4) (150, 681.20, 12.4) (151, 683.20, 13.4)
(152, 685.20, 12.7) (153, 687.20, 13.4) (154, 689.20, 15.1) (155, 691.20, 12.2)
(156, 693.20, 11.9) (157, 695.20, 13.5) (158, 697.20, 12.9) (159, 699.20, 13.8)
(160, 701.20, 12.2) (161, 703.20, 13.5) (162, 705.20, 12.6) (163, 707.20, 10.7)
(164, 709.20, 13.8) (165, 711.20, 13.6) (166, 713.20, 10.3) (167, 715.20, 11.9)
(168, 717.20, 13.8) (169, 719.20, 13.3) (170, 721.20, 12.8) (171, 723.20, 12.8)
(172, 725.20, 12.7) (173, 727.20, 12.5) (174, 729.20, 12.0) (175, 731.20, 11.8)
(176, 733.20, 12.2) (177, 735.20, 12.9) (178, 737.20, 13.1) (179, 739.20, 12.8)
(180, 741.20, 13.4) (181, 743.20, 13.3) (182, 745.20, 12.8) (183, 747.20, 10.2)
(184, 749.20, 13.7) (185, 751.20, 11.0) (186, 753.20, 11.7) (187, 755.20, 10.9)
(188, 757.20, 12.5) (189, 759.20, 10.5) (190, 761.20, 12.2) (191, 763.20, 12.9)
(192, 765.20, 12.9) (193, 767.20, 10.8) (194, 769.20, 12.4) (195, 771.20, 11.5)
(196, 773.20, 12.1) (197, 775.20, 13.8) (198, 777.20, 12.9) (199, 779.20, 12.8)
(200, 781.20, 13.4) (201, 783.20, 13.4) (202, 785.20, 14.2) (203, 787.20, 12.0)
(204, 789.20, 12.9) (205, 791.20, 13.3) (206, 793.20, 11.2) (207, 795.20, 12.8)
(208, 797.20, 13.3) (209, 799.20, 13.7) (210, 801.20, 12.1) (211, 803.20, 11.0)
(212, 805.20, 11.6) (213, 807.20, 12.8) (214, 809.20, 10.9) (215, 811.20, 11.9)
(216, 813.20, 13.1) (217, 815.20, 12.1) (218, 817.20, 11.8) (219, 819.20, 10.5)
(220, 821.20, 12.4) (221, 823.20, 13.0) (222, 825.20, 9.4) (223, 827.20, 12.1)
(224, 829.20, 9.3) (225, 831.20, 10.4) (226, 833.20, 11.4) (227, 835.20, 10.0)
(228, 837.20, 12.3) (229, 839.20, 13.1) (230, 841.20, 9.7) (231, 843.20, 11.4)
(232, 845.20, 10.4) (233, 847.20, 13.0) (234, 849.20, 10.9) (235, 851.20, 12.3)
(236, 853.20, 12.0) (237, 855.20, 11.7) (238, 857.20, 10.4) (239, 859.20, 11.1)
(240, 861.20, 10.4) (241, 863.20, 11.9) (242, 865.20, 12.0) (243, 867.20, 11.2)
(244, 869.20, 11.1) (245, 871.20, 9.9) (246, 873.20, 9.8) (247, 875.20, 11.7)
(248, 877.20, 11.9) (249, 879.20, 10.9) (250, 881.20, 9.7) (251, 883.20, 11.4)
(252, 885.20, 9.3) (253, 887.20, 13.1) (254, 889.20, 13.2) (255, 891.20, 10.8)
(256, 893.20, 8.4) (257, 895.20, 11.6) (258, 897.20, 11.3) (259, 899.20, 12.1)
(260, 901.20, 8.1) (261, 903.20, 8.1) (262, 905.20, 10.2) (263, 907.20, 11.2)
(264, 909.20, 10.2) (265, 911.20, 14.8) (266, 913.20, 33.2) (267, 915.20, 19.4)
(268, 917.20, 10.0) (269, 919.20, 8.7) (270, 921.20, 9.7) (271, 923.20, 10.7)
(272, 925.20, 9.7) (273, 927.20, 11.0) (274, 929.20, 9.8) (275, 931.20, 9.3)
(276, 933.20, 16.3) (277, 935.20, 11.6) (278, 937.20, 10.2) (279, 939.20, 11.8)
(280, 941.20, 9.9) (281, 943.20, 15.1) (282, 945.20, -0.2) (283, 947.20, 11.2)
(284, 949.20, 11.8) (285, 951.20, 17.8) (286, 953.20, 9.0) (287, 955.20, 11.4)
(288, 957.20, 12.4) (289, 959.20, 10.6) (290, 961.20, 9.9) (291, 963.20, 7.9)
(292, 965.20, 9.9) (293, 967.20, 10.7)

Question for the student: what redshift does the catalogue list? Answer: 0.39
